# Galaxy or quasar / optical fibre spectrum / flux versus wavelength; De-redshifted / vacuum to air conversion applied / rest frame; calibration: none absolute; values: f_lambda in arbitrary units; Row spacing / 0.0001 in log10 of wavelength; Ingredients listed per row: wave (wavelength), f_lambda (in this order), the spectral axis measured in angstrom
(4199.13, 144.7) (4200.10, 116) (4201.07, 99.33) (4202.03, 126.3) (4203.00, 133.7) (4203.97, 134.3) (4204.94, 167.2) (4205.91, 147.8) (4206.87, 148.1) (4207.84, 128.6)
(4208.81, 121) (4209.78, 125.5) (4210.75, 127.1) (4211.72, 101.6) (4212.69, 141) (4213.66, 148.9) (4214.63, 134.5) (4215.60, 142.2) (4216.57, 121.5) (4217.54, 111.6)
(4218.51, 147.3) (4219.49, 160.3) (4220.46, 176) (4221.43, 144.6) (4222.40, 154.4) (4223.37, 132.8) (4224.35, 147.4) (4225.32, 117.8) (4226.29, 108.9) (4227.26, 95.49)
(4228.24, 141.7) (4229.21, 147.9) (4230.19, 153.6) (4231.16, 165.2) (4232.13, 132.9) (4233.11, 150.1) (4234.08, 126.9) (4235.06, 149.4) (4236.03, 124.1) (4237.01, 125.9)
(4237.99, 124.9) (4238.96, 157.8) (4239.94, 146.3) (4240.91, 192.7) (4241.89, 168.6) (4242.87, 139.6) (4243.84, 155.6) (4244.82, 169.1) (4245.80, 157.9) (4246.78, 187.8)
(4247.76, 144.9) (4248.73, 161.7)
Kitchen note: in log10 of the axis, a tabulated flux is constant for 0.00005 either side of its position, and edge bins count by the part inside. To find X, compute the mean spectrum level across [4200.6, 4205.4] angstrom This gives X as 132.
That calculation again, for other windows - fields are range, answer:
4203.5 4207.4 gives 149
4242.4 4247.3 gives 162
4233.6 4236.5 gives 134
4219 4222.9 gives 159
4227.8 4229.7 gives 145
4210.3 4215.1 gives 131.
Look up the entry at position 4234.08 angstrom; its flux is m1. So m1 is 126.9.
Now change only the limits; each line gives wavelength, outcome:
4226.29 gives 108.9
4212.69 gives 141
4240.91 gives 192.7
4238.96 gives 157.8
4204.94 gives 167.2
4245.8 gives 157.9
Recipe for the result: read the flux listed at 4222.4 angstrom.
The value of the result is 154.4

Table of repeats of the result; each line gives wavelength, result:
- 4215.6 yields 142.2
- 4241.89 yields 168.6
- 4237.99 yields 124.9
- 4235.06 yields 149.4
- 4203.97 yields 134.3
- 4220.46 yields 176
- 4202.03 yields 126.3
